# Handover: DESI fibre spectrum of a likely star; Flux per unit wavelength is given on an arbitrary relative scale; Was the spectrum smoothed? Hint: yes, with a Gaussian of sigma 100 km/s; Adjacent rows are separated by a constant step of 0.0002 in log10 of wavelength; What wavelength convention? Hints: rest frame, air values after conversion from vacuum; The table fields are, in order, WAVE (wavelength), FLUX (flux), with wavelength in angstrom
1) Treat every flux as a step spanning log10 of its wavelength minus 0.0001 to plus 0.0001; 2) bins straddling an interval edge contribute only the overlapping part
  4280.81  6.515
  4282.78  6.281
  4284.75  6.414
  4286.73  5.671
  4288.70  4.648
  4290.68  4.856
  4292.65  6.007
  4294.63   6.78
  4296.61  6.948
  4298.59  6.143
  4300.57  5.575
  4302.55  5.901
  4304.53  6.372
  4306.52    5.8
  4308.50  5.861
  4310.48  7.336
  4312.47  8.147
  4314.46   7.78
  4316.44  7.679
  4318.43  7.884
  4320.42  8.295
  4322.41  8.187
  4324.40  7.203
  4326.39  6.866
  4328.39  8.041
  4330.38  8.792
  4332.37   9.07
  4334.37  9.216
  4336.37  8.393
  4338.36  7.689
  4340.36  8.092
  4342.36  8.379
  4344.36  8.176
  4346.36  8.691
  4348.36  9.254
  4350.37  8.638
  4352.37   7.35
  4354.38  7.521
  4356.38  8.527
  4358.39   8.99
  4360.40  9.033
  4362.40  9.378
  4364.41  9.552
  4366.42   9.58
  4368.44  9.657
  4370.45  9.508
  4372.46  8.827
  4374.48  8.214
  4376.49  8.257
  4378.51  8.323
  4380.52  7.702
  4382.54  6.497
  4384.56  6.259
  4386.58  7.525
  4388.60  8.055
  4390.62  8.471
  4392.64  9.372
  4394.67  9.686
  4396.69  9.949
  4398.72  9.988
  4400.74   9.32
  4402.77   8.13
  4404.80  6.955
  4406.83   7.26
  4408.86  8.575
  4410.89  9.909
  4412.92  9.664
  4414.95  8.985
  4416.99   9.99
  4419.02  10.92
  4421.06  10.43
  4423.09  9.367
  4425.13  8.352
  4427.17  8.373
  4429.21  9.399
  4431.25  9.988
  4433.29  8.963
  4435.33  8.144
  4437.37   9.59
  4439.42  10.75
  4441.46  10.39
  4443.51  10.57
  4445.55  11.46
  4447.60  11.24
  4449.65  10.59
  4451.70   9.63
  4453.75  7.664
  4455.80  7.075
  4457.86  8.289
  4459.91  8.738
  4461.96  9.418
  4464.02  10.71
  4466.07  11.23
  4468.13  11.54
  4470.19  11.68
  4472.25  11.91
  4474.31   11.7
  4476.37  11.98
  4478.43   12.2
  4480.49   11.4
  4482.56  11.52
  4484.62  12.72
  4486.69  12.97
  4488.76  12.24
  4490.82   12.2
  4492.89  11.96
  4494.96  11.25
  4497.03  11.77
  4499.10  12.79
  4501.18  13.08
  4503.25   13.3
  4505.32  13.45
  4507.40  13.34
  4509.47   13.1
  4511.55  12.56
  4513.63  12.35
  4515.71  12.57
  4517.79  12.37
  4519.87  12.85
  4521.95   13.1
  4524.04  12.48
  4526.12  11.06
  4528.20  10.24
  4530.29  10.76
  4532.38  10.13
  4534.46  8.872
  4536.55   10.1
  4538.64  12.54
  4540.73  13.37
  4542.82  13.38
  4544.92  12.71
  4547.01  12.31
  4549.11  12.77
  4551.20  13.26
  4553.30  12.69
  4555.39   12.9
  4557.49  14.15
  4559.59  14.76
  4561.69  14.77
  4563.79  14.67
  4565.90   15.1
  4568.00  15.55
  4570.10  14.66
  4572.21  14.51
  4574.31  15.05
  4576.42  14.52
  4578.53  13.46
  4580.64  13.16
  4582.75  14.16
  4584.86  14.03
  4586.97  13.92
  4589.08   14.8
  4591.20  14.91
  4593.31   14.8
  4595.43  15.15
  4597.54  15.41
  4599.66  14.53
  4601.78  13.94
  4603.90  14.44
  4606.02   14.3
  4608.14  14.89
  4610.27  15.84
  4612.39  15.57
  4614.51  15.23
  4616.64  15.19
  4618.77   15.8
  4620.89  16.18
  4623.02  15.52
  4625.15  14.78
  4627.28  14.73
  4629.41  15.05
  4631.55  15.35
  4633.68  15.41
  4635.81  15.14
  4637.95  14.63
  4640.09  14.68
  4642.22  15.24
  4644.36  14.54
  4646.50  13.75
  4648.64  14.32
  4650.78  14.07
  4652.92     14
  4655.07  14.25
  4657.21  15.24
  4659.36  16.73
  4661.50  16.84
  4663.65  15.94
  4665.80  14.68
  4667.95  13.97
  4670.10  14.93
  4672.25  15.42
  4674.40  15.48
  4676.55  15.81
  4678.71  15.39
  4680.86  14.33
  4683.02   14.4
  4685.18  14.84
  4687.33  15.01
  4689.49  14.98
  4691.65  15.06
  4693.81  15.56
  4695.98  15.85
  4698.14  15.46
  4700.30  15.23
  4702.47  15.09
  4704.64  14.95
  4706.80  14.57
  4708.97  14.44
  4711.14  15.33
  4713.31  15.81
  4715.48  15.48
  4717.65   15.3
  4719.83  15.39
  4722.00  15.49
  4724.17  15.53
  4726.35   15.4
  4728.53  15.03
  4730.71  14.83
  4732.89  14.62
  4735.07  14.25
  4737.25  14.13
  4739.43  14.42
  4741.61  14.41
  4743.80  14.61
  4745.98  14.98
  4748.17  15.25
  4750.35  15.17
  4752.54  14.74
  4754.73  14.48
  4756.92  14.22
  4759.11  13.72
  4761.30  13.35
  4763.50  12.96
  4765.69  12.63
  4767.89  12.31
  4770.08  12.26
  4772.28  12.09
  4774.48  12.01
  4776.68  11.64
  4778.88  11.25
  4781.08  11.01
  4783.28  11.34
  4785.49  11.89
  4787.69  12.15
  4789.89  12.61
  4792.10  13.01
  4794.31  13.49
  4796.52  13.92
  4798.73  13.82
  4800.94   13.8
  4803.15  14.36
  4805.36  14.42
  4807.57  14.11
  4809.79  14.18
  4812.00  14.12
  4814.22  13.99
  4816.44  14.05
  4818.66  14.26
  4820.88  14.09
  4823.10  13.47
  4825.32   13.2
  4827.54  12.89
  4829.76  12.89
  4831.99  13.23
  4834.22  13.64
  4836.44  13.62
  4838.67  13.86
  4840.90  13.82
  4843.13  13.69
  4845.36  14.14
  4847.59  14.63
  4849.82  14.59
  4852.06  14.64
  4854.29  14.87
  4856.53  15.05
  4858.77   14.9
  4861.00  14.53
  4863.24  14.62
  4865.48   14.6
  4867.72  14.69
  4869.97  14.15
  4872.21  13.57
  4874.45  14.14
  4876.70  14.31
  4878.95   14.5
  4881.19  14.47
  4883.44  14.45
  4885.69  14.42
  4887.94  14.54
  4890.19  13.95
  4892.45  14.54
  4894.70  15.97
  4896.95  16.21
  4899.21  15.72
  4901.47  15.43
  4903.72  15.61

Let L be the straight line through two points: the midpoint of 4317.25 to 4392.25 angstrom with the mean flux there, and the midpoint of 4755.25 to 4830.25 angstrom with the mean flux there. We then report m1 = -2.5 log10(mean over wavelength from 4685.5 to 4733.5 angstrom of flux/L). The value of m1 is -0.24 mag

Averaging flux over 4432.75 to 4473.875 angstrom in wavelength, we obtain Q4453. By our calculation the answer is 10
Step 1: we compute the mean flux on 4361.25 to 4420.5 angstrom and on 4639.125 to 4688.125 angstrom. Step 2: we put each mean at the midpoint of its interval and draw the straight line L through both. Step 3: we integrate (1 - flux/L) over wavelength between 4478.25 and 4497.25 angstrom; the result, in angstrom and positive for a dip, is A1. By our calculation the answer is -1.8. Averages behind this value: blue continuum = 8.79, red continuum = 15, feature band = 12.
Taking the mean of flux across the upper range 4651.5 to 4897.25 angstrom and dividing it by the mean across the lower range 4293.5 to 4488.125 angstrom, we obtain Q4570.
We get 1.6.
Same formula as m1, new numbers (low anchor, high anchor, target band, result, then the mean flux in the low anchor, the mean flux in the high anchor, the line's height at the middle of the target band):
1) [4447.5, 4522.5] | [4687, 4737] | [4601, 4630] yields -0.11 mag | 11.6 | 15.1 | 13.6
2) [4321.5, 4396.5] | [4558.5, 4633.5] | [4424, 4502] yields 0.06 mag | 8.42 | 14.8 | 11.2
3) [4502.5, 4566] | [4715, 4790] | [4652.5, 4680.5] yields -0.15 mag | 12.6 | 13.7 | 13.3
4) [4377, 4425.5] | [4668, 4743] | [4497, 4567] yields -0.11 mag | 8.74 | 15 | 11.5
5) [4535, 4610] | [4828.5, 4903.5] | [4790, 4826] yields 0.04 mag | 14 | 14.4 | 14.4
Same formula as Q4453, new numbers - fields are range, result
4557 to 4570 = 14.9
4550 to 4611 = 14.4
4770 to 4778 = 11.9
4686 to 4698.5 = 15.3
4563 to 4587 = 14.4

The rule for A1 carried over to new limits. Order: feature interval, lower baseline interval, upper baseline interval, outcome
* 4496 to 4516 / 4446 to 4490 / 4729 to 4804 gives -3.1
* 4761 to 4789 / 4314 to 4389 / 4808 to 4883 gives 2.6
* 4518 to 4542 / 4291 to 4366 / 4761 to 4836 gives -3.4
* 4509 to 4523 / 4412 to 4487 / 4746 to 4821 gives -2.4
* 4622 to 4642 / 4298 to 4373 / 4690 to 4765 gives -2.8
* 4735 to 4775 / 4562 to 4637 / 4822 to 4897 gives 1.9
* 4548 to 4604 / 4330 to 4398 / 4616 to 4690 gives -4.1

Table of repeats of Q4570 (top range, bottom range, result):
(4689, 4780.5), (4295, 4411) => 1.77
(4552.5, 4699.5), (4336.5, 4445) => 1.68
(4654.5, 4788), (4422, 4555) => 1.28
